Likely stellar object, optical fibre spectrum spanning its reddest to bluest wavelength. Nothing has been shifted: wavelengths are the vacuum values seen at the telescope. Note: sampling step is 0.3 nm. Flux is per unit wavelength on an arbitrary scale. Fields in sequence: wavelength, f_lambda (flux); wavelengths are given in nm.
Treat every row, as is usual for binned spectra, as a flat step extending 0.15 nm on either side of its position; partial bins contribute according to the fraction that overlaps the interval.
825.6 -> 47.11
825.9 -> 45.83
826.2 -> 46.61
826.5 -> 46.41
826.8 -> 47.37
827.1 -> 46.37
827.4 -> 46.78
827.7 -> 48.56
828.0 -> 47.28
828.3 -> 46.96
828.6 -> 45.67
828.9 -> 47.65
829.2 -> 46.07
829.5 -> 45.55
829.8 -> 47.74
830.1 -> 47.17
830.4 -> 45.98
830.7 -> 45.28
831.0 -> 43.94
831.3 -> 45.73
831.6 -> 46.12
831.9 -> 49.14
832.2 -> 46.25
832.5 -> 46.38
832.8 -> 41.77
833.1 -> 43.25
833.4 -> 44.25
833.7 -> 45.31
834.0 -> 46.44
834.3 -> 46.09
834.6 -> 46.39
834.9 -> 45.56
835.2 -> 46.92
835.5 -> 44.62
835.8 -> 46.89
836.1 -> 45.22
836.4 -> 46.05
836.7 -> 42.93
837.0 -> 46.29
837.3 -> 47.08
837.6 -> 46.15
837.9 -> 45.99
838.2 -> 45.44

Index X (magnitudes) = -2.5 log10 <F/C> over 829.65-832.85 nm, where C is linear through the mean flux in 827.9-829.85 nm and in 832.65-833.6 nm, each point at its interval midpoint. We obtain -0.03 mag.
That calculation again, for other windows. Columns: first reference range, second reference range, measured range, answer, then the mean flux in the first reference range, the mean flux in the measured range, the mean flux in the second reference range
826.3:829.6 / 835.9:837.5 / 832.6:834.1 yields 0.04 mag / 46.8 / 44.2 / 45.6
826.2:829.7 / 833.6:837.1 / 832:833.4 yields 0.04 mag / 46.8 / 44.6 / 45.7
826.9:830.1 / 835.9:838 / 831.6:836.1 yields 0.01 mag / 46.9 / 45.7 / 45.7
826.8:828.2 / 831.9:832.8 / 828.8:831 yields 0.01 mag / 47.3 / 46.3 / 46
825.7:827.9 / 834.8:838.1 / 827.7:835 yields 0.01 mag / 46.9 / 46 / 45.8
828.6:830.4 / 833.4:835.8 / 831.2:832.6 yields -0.01 mag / 46.7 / 46.8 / 45.9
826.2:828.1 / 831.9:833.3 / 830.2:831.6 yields 0.00 mag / 47.1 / 45.4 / 44.9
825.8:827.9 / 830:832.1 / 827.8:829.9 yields 0.00 mag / 46.9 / 46.7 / 46.2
